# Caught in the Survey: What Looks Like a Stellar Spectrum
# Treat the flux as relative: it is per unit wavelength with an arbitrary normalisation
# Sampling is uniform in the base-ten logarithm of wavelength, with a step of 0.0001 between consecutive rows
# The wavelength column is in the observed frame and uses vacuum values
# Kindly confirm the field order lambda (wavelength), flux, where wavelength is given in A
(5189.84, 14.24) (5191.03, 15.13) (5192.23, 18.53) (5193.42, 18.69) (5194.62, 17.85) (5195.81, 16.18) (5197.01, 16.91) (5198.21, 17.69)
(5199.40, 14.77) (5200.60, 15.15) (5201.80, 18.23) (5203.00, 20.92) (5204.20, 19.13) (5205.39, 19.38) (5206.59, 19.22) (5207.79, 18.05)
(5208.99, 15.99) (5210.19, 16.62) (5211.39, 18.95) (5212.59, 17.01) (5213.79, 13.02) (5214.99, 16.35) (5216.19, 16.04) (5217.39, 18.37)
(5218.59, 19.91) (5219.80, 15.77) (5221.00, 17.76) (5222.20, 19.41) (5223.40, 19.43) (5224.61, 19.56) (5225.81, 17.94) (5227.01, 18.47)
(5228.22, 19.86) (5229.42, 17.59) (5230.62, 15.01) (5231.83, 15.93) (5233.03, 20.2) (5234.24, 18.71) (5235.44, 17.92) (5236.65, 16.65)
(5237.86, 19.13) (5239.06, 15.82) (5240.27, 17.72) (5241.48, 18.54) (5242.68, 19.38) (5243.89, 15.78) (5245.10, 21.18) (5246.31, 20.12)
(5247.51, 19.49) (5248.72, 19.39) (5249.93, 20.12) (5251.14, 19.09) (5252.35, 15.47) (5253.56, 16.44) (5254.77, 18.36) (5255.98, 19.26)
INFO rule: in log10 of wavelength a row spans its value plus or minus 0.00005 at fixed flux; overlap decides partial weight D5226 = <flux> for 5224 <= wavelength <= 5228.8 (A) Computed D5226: 18.9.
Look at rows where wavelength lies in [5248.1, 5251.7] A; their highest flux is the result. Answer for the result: 20.12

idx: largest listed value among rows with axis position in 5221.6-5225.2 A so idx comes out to 19.56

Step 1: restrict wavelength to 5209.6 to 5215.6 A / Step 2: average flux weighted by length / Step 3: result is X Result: 16.4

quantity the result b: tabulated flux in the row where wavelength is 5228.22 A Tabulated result 19.86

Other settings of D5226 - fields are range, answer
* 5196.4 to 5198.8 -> 17.2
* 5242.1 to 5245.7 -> 18.7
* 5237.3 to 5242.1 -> 17.8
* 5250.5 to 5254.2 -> 17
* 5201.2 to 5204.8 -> 19.4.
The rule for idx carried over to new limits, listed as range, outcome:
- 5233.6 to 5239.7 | 19.13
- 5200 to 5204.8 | 20.92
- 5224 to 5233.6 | 20.2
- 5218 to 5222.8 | 19.91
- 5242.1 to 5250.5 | 21.18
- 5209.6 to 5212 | 18.95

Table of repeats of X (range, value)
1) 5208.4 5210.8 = 16.3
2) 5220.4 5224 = 18.9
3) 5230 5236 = 17.6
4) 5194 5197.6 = 17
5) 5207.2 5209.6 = 17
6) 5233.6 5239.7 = 17.6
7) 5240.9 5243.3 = 19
